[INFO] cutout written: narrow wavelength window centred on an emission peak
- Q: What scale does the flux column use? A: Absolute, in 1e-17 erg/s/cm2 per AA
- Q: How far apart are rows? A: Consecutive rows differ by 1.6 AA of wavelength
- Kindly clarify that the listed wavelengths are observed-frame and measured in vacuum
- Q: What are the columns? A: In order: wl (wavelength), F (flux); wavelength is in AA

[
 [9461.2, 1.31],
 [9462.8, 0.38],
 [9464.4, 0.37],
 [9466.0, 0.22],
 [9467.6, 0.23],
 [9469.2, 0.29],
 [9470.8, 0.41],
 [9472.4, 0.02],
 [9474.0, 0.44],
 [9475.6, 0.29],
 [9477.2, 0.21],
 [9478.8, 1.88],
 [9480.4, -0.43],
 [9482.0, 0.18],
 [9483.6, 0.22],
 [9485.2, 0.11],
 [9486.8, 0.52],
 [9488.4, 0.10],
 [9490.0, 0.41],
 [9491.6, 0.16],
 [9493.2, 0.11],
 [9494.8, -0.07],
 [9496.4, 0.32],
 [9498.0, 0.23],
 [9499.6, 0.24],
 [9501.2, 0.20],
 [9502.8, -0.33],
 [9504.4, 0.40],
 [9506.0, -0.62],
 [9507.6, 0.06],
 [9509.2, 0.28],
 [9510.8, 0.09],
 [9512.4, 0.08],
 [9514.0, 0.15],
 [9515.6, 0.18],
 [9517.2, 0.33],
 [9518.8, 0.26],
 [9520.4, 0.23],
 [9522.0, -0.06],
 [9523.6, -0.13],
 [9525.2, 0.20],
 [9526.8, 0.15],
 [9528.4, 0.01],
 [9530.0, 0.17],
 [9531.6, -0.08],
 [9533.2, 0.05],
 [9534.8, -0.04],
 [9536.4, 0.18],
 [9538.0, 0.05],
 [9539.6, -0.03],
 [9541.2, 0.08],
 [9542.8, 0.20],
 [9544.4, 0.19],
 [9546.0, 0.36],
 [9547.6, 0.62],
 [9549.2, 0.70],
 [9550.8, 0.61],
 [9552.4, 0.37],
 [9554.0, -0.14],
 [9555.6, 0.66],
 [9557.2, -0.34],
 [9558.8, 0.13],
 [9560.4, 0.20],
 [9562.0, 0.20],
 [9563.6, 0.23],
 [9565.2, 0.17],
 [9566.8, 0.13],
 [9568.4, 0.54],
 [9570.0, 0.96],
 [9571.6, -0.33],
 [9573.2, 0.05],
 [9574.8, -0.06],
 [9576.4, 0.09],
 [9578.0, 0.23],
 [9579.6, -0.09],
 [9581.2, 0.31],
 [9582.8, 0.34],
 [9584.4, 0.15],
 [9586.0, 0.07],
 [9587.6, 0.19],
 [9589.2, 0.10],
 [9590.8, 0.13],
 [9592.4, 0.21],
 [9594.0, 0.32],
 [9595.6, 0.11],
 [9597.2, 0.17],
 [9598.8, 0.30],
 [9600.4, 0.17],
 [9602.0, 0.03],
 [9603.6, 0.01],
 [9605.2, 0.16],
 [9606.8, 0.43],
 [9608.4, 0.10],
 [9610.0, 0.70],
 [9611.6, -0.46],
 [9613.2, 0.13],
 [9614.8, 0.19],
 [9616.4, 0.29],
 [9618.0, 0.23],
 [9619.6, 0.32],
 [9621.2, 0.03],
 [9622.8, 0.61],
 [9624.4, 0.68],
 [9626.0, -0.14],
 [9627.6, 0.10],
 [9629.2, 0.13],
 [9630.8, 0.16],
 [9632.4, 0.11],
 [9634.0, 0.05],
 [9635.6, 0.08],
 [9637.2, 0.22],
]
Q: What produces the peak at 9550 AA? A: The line H-beta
